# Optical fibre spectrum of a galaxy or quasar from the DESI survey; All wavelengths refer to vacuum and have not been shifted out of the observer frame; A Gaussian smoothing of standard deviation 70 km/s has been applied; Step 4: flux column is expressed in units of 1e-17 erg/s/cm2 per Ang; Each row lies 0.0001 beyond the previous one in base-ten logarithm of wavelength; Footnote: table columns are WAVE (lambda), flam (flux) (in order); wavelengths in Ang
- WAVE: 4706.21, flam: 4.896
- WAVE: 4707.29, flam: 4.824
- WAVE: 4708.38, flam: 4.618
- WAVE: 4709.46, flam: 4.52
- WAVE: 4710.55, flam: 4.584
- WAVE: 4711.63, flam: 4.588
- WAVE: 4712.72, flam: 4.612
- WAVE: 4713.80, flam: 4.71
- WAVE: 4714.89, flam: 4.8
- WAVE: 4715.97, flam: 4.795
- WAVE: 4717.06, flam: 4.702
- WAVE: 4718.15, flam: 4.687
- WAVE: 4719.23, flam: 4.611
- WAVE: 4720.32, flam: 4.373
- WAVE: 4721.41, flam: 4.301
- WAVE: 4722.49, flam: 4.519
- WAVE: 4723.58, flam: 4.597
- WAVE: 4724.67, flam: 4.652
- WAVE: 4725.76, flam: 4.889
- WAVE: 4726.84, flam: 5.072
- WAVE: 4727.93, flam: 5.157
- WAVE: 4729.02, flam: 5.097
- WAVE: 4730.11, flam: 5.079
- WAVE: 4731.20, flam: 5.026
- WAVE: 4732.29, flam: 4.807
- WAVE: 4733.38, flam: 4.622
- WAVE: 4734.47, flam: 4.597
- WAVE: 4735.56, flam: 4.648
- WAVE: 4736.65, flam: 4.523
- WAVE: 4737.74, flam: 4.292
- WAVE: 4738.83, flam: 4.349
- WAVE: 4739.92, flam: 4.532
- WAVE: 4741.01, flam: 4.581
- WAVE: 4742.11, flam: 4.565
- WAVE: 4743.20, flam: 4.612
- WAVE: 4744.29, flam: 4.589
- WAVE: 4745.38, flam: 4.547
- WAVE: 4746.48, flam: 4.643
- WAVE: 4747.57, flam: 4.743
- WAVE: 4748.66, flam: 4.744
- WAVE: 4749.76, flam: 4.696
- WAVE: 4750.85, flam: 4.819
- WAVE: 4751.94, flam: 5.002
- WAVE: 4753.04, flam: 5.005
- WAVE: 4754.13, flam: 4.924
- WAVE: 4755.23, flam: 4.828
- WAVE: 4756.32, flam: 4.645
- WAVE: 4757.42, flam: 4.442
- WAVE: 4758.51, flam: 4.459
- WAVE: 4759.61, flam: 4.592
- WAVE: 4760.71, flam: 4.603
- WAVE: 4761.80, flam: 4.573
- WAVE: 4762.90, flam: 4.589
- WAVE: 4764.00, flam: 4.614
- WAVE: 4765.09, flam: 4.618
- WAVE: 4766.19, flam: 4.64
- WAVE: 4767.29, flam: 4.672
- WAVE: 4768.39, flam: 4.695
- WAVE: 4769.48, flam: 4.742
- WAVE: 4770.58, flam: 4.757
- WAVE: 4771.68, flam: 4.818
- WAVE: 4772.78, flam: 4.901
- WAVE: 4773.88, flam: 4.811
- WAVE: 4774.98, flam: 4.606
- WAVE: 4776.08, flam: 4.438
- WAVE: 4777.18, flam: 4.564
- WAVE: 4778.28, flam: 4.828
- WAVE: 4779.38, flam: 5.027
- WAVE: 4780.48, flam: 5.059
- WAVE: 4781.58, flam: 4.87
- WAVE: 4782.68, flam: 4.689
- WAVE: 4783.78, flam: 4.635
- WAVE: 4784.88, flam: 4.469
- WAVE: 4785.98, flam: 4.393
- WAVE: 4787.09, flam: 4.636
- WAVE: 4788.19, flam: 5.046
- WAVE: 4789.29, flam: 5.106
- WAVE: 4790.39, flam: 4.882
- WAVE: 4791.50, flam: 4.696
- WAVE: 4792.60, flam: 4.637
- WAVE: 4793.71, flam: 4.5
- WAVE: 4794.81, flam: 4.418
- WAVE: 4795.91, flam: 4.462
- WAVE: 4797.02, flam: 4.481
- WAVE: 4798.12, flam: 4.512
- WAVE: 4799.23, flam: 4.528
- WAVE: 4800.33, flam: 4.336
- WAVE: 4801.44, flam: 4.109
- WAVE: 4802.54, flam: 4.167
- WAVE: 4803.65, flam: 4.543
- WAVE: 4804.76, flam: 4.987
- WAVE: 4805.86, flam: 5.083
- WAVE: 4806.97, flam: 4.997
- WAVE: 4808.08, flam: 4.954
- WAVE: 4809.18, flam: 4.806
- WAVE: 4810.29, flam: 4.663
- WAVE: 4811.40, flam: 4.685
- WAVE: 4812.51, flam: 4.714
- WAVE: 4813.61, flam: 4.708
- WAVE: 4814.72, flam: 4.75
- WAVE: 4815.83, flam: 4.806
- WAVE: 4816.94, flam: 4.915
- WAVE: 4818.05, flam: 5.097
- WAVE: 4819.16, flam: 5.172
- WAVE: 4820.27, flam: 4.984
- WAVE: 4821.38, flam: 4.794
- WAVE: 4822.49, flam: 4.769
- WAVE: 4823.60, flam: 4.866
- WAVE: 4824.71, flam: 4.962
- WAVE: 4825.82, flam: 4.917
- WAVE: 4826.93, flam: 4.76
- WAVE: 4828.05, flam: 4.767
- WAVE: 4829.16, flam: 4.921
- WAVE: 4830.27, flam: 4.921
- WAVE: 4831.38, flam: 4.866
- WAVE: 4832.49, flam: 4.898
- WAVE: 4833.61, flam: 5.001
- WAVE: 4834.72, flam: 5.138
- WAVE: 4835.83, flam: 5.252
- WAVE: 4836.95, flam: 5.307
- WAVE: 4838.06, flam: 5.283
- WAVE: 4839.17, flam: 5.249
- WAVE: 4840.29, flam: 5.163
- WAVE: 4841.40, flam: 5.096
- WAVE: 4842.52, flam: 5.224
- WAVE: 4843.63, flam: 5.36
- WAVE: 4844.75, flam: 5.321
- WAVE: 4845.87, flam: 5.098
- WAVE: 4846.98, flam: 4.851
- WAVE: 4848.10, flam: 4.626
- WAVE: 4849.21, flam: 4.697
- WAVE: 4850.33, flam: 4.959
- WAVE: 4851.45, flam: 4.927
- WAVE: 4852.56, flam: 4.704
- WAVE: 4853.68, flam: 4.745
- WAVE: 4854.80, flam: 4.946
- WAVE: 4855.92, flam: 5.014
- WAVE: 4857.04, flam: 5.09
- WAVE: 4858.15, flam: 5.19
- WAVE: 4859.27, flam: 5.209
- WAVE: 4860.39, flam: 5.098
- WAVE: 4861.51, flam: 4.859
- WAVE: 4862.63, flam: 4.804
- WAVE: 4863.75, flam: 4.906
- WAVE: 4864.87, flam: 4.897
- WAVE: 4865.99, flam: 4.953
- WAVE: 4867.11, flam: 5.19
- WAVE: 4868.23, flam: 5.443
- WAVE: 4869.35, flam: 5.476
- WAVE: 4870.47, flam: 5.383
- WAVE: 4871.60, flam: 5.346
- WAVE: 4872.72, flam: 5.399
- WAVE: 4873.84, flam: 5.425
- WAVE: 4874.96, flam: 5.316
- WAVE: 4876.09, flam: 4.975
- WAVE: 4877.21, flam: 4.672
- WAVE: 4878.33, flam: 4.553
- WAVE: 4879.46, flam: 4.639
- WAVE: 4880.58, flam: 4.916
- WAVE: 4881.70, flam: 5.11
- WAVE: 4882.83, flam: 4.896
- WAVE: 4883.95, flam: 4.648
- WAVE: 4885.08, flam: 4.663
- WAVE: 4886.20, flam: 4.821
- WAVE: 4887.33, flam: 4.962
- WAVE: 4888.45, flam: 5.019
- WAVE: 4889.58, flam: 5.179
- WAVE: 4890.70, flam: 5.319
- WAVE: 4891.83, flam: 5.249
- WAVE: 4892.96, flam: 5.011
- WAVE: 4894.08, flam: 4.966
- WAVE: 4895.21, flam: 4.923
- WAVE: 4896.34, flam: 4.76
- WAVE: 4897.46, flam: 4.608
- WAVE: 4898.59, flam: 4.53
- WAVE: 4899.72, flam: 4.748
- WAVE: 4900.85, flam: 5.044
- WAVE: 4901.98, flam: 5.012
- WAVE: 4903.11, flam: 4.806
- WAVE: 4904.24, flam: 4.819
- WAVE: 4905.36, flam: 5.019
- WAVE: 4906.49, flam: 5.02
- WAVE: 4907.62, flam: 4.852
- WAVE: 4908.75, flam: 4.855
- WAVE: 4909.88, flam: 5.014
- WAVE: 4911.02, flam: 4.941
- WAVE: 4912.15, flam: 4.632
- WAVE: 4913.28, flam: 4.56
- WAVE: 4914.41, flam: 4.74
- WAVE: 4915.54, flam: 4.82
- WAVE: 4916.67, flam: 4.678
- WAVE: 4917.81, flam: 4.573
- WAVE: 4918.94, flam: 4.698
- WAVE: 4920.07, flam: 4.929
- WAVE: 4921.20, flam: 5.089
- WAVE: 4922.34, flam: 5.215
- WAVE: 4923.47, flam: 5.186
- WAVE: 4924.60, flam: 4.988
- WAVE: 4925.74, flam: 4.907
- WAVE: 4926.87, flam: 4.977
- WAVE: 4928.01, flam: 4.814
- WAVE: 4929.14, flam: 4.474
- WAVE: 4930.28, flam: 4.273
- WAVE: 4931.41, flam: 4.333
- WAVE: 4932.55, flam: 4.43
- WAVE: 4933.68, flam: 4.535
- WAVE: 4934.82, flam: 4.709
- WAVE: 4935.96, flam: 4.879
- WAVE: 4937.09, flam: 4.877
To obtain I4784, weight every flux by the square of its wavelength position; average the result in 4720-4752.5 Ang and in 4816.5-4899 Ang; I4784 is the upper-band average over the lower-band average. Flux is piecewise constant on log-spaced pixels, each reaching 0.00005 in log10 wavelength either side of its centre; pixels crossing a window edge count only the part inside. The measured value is 1.12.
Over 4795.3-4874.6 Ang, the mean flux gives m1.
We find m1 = 4.94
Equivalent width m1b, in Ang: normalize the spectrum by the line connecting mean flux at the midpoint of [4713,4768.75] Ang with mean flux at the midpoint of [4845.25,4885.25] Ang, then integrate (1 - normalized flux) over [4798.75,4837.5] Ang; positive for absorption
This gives 0.3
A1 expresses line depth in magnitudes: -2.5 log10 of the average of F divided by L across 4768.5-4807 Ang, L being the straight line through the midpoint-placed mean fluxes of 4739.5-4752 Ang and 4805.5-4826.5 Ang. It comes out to 0.03 mag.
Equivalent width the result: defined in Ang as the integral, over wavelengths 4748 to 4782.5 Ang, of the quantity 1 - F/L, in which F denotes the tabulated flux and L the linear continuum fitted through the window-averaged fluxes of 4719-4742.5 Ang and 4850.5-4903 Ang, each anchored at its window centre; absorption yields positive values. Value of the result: 0.2 Ang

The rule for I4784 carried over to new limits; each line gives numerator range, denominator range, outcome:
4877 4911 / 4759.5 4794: 1.09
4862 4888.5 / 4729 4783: 1.12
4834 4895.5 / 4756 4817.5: 1.11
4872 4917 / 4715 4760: 1.12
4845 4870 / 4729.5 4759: 1.12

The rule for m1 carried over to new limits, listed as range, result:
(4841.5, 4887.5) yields 5.01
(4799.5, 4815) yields 4.68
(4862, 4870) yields 5.1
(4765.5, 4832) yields 4.74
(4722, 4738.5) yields 4.77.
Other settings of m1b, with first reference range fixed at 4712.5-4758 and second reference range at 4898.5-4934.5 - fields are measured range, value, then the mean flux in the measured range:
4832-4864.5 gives -1.9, 5.03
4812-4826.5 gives -0.4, 4.88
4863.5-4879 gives -1.2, 5.14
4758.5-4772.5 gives 0.2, 4.65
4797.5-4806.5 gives 0.4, 4.54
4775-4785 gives 0.0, 4.74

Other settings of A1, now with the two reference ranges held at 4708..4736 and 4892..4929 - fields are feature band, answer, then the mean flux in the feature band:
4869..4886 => -0.04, 5.02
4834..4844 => -0.09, 5.23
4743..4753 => 0.00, 4.73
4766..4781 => 0.00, 4.76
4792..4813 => 0.04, 4.61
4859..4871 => -0.06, 5.11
